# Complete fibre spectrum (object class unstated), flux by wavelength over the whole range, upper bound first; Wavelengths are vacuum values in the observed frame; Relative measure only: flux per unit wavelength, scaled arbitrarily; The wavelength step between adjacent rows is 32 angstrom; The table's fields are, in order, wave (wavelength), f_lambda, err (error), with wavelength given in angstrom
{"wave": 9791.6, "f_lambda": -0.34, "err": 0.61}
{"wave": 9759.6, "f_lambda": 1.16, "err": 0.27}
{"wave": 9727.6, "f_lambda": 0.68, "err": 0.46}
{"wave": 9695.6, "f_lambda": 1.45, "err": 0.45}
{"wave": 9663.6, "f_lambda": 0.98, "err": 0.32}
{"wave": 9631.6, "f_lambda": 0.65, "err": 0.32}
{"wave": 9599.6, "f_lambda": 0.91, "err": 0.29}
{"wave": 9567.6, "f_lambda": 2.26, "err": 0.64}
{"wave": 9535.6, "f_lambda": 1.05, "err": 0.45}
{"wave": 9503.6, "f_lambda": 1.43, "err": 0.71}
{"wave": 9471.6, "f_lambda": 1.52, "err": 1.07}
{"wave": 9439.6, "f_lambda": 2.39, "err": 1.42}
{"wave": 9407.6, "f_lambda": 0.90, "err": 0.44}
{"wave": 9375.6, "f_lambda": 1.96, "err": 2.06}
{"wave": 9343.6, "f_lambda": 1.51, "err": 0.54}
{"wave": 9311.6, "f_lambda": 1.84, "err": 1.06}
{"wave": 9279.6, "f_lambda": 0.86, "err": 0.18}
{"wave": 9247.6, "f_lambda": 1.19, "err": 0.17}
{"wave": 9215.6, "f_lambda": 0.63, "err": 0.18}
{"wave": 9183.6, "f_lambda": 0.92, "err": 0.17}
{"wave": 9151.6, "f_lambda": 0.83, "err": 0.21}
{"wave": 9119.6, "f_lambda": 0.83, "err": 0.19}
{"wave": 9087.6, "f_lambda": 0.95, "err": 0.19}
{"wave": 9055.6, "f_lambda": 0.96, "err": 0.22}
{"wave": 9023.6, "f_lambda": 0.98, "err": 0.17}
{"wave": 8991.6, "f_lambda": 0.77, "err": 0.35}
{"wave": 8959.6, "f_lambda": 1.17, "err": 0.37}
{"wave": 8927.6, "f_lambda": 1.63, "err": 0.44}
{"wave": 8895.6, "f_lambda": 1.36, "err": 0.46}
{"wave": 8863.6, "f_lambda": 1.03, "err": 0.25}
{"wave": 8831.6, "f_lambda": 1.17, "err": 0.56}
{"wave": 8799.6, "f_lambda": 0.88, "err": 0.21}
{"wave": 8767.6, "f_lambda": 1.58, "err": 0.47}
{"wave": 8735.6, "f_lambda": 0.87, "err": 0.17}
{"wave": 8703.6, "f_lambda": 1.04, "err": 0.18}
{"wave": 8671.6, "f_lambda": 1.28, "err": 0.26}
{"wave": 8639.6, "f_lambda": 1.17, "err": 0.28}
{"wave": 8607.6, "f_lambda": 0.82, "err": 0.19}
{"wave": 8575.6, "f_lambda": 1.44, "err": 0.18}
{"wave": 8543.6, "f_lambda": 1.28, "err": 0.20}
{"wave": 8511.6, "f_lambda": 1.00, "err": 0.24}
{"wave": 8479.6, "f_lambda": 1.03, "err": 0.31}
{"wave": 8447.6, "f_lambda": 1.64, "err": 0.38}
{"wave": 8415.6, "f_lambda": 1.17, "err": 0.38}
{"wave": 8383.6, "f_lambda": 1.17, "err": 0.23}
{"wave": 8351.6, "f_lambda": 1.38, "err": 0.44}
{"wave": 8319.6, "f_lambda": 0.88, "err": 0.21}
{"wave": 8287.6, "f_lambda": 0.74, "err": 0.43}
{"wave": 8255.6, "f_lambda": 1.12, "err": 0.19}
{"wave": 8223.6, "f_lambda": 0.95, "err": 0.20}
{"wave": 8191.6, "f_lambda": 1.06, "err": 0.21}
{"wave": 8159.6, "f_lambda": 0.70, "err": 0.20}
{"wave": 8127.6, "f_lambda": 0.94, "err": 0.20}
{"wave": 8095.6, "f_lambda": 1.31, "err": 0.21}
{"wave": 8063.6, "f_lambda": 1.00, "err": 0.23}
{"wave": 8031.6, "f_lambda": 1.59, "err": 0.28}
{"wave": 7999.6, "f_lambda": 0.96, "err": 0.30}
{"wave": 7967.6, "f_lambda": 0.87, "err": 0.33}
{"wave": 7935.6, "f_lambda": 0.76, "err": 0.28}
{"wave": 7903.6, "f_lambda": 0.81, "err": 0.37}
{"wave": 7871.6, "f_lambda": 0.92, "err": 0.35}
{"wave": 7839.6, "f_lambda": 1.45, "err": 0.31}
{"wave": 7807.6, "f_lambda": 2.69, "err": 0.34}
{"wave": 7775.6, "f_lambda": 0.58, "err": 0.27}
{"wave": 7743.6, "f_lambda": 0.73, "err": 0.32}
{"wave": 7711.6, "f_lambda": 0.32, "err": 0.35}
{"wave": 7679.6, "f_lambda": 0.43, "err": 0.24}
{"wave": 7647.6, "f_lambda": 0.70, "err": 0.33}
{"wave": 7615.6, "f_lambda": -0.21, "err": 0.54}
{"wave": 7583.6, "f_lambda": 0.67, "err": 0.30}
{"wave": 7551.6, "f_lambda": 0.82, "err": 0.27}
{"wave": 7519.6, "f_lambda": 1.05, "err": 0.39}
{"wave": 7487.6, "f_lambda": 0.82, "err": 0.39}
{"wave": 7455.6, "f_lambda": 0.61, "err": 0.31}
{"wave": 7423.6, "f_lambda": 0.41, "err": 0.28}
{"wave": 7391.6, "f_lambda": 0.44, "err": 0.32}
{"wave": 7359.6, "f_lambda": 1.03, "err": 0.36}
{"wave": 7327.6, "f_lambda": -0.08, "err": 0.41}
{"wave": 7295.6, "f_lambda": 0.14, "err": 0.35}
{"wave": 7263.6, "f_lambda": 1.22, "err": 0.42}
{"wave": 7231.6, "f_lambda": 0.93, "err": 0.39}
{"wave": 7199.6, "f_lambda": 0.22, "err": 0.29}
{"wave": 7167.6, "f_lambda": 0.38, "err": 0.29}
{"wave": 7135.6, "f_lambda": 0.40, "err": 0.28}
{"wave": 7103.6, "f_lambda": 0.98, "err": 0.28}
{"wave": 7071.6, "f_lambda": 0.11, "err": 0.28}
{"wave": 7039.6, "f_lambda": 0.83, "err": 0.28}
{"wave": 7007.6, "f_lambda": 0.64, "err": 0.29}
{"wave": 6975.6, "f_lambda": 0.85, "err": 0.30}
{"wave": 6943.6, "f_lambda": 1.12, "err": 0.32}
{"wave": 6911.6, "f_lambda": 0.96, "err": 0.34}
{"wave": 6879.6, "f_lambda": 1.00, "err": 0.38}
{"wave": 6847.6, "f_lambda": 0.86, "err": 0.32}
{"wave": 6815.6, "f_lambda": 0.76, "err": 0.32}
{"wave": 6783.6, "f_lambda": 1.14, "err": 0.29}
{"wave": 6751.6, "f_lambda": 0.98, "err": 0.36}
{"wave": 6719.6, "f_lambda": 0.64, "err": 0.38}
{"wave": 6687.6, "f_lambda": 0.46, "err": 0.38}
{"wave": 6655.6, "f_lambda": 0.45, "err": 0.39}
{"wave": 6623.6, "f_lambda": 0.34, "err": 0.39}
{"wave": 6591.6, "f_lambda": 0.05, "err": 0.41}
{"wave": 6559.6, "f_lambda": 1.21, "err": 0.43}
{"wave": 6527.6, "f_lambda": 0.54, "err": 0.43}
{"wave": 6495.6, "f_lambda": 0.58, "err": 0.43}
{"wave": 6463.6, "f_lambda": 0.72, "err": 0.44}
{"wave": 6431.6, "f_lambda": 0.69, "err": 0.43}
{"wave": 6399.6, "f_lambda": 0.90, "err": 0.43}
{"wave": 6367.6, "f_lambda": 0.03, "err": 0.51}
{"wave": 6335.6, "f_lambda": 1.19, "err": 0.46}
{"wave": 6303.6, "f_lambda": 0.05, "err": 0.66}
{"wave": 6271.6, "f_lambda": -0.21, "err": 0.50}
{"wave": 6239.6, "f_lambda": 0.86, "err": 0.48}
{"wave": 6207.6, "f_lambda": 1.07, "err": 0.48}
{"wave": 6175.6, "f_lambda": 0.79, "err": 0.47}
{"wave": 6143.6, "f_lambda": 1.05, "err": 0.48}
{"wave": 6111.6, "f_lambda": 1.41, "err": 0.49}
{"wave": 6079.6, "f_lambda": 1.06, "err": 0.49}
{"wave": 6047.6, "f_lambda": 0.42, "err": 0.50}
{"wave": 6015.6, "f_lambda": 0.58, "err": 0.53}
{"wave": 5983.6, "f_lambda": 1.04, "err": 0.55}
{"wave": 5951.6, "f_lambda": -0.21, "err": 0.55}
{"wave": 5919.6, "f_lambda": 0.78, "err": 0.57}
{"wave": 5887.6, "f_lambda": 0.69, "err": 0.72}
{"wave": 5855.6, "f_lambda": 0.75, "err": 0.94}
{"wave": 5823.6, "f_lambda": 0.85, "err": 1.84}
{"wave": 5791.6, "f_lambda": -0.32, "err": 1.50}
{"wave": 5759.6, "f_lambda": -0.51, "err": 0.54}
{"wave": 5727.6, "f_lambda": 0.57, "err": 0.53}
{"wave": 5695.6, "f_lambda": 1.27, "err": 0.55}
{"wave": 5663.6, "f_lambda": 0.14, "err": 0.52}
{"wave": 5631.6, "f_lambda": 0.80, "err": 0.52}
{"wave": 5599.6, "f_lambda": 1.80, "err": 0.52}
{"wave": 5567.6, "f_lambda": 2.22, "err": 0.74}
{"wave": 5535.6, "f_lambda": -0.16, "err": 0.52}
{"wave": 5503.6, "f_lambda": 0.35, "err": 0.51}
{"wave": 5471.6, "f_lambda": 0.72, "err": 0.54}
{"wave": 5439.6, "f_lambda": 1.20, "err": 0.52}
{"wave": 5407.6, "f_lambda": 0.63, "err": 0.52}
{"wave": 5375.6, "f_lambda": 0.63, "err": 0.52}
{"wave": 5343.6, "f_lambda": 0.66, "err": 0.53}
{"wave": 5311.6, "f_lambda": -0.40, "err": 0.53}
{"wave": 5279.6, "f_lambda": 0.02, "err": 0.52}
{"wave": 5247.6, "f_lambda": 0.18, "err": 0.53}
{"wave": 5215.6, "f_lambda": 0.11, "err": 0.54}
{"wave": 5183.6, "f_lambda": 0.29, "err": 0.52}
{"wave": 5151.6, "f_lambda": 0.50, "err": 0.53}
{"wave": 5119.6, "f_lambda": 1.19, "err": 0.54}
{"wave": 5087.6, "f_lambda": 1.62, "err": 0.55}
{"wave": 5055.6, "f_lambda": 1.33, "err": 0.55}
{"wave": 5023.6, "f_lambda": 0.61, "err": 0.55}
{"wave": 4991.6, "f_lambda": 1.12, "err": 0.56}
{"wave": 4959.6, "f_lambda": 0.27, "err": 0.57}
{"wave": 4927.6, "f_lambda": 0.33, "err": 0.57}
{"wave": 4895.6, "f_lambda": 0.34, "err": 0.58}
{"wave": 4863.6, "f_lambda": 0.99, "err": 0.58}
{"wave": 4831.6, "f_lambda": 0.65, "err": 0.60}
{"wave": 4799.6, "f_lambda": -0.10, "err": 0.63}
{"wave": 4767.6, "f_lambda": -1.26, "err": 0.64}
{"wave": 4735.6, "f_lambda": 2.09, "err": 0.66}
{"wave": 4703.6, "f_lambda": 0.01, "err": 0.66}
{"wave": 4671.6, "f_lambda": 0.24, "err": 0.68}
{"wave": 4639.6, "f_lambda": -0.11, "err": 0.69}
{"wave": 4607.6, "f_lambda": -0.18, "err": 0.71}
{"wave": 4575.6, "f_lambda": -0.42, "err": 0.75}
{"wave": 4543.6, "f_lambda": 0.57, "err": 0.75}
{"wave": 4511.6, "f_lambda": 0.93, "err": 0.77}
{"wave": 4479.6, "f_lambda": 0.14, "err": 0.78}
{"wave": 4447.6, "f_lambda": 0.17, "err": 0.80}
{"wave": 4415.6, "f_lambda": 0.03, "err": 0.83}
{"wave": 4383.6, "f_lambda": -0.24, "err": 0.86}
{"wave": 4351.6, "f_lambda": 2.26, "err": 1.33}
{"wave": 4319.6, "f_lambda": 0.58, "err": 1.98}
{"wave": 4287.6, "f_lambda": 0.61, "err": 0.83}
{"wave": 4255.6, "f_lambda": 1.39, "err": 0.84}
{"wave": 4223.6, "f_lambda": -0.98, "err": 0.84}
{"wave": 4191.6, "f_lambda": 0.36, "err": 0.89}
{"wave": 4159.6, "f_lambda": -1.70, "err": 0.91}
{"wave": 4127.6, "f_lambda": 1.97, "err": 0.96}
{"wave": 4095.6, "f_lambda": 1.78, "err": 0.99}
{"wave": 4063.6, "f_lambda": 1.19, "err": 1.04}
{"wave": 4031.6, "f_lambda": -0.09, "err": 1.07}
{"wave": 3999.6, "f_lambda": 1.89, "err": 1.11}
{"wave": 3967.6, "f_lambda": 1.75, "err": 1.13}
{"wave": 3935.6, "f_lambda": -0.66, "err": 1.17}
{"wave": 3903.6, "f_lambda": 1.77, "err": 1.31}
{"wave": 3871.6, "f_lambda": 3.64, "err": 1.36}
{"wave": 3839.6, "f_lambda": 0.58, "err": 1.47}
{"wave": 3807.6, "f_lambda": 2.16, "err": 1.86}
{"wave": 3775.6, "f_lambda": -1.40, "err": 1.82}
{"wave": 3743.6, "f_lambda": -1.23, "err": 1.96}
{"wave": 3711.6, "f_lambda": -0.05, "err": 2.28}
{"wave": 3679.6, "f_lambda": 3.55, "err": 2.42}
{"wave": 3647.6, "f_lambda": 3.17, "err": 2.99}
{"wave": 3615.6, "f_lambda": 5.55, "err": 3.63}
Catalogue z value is 1.09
